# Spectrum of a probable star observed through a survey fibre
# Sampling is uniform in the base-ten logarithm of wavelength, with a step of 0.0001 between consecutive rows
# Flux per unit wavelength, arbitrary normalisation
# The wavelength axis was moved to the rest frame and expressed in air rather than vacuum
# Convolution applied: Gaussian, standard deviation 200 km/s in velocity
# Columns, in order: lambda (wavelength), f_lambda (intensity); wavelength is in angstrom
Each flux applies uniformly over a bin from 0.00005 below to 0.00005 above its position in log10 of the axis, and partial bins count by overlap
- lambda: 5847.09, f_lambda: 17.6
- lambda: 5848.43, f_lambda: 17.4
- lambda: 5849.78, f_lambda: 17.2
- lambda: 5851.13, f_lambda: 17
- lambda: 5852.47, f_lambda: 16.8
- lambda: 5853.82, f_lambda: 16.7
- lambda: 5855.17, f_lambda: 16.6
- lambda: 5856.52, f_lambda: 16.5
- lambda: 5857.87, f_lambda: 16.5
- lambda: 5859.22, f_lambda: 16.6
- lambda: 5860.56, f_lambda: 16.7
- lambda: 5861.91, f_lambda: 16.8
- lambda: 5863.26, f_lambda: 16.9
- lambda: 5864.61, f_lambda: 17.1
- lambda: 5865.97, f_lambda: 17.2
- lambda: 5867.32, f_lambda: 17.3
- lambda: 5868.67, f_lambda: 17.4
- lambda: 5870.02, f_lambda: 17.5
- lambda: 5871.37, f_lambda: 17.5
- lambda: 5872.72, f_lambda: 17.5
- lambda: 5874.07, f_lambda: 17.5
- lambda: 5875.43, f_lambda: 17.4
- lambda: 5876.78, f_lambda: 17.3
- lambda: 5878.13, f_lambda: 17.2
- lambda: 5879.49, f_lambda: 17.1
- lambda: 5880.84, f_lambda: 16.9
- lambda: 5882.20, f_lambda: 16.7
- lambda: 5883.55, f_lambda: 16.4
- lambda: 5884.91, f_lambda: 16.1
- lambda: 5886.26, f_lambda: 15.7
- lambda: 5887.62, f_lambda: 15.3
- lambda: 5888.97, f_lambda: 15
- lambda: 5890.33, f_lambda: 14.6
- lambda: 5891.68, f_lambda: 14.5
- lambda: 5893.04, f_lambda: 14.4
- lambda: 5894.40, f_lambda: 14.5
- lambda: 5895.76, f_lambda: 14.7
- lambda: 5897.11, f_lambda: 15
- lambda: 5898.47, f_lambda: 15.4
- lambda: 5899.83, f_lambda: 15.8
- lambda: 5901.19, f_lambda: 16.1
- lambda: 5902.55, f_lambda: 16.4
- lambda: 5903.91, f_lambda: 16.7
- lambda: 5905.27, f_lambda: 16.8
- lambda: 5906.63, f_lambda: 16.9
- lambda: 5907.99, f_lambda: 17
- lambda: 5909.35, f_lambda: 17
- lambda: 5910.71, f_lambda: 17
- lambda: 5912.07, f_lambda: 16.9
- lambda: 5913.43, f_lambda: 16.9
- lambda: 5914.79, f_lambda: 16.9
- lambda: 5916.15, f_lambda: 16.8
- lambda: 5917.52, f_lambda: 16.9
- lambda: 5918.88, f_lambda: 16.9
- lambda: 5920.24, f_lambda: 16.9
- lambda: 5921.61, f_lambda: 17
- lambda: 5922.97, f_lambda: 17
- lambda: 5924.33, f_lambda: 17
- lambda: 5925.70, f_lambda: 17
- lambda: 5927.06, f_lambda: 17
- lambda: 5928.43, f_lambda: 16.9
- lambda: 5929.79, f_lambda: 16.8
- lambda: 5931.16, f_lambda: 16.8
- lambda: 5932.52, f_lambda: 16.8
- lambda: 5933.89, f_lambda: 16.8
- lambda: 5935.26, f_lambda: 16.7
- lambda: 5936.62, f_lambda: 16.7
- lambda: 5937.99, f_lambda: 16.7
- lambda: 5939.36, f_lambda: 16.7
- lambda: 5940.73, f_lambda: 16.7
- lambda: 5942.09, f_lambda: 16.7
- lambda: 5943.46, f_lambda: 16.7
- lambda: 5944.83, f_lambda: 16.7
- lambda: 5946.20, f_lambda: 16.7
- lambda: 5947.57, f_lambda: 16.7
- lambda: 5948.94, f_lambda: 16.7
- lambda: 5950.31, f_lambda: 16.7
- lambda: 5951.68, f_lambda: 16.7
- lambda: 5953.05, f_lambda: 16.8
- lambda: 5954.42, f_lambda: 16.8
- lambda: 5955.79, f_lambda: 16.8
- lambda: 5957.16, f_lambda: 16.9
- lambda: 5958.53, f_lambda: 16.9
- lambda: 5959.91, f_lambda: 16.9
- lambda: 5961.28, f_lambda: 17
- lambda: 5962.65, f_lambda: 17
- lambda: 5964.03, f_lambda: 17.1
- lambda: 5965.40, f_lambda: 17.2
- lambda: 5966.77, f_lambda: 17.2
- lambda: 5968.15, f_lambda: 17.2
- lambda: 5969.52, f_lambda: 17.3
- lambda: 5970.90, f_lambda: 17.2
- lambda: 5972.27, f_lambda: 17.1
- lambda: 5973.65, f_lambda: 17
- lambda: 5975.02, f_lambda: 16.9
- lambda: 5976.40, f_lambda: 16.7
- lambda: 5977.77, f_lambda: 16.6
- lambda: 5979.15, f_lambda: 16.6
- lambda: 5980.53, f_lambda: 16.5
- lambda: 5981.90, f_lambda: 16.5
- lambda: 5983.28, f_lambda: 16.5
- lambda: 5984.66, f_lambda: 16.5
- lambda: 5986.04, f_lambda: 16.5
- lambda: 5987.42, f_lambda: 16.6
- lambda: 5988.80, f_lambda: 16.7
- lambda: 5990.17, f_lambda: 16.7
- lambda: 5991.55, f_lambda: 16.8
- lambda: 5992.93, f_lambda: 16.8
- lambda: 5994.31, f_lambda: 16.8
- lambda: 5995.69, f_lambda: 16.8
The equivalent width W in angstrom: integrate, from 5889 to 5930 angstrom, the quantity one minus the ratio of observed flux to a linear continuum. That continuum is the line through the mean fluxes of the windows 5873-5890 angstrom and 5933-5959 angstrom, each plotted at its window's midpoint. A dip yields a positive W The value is 0.80 angstrom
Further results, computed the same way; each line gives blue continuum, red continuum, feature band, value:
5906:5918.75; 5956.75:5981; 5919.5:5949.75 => 0.24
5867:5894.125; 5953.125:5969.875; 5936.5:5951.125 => 0.16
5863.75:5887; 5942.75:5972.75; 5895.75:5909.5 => 0.64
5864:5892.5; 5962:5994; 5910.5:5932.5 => -0.27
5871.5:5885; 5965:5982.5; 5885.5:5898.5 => 1.64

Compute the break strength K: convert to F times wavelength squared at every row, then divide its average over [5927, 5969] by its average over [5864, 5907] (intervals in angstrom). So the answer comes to 1.1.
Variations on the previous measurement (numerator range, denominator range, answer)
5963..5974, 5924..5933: 1.03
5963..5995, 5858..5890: 1.04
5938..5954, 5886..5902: 1.13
